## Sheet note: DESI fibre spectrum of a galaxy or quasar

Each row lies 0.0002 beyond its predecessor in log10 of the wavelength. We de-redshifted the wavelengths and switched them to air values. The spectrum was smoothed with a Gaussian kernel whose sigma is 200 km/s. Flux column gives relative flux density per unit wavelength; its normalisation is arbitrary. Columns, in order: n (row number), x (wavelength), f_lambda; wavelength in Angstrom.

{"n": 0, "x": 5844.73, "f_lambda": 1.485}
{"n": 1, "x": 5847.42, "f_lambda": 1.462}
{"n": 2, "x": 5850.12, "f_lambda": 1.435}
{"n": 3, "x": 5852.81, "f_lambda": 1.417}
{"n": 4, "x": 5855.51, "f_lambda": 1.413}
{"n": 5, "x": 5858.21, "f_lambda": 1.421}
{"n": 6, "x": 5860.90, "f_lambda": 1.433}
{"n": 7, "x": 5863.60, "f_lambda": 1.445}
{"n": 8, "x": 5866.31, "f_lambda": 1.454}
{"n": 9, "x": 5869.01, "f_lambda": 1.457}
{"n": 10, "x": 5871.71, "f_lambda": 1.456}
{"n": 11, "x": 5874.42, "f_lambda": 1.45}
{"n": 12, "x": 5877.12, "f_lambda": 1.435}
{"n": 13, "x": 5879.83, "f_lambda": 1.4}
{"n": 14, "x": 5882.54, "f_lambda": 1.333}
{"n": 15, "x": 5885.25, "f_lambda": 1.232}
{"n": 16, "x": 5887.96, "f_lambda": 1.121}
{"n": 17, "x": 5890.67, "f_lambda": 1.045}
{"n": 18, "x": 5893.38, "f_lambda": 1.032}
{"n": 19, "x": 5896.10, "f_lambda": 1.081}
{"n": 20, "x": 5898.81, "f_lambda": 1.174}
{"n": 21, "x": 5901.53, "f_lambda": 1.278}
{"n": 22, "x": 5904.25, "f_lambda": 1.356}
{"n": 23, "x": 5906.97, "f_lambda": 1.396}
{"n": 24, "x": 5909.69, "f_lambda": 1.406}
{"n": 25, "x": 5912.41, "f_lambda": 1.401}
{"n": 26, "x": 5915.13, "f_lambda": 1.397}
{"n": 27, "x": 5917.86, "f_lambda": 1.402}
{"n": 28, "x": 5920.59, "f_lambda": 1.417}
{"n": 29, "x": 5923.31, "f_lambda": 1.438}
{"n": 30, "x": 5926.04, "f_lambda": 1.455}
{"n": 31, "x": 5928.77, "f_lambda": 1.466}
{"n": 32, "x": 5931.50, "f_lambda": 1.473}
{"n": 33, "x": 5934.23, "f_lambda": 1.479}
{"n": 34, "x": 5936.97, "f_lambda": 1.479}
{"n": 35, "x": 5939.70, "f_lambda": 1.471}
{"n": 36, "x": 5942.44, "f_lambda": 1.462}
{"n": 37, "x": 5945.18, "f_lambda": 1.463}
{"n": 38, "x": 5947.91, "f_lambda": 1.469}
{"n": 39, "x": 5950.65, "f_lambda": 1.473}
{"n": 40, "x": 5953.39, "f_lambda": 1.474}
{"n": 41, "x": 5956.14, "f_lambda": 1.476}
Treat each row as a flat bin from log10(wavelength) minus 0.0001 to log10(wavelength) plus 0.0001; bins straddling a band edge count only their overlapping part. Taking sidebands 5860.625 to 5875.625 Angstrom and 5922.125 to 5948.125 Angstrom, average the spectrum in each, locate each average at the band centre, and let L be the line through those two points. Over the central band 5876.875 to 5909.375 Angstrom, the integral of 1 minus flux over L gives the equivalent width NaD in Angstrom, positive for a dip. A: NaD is 4.8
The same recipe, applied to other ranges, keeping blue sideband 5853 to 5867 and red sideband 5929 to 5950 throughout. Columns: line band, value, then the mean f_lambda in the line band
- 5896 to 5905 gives 1.4 Angstrom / 1.23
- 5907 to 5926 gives 0.6 Angstrom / 1.41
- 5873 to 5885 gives 0.4 Angstrom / 1.39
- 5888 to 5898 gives 2.6 Angstrom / 1.07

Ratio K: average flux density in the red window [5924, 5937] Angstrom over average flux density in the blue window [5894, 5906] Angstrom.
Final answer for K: 1.21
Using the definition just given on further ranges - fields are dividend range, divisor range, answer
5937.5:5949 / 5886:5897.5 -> 1.36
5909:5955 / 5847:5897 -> 1.08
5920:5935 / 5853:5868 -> 1.02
